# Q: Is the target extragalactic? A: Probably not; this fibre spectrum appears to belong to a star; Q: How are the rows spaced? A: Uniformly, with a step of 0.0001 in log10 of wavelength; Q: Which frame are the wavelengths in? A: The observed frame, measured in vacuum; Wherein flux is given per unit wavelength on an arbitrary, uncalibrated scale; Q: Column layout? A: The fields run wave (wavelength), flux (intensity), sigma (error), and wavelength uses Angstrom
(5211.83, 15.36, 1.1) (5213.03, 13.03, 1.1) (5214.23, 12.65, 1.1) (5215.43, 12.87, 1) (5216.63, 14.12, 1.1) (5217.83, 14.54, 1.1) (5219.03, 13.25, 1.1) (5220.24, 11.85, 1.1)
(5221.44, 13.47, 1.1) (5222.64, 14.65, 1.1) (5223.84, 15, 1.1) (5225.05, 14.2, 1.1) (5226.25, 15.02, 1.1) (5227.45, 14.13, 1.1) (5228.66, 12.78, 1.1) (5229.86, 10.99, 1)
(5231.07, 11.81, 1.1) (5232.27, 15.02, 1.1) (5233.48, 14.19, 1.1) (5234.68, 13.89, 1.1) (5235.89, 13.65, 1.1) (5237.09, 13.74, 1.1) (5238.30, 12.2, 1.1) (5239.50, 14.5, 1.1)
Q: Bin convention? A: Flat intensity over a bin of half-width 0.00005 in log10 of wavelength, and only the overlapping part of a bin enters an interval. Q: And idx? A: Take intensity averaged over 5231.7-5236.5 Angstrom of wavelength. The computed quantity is 14.2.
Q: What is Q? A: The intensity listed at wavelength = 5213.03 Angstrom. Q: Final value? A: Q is 13.03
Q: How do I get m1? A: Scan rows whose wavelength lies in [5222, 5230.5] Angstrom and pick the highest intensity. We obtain 15.02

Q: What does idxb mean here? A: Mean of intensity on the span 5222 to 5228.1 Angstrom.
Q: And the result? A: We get 14.6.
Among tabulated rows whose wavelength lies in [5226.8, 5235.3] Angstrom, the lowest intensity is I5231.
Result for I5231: 10.99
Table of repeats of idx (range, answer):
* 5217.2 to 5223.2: 13.5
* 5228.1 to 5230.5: 11.9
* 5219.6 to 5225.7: 13.8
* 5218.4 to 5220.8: 12.6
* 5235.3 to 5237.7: 13.7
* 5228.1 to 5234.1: 13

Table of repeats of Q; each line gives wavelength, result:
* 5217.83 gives 14.54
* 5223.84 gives 15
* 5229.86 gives 10.99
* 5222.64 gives 14.65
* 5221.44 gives 13.47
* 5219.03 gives 13.25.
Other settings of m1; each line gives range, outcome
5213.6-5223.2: 14.65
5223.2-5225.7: 15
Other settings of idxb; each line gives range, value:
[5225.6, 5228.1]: 14.5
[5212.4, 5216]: 12.9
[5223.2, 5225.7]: 14.6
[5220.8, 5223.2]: 14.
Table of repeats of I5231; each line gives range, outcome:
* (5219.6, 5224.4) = 11.85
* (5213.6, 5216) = 12.65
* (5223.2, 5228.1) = 14.13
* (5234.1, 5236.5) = 13.65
